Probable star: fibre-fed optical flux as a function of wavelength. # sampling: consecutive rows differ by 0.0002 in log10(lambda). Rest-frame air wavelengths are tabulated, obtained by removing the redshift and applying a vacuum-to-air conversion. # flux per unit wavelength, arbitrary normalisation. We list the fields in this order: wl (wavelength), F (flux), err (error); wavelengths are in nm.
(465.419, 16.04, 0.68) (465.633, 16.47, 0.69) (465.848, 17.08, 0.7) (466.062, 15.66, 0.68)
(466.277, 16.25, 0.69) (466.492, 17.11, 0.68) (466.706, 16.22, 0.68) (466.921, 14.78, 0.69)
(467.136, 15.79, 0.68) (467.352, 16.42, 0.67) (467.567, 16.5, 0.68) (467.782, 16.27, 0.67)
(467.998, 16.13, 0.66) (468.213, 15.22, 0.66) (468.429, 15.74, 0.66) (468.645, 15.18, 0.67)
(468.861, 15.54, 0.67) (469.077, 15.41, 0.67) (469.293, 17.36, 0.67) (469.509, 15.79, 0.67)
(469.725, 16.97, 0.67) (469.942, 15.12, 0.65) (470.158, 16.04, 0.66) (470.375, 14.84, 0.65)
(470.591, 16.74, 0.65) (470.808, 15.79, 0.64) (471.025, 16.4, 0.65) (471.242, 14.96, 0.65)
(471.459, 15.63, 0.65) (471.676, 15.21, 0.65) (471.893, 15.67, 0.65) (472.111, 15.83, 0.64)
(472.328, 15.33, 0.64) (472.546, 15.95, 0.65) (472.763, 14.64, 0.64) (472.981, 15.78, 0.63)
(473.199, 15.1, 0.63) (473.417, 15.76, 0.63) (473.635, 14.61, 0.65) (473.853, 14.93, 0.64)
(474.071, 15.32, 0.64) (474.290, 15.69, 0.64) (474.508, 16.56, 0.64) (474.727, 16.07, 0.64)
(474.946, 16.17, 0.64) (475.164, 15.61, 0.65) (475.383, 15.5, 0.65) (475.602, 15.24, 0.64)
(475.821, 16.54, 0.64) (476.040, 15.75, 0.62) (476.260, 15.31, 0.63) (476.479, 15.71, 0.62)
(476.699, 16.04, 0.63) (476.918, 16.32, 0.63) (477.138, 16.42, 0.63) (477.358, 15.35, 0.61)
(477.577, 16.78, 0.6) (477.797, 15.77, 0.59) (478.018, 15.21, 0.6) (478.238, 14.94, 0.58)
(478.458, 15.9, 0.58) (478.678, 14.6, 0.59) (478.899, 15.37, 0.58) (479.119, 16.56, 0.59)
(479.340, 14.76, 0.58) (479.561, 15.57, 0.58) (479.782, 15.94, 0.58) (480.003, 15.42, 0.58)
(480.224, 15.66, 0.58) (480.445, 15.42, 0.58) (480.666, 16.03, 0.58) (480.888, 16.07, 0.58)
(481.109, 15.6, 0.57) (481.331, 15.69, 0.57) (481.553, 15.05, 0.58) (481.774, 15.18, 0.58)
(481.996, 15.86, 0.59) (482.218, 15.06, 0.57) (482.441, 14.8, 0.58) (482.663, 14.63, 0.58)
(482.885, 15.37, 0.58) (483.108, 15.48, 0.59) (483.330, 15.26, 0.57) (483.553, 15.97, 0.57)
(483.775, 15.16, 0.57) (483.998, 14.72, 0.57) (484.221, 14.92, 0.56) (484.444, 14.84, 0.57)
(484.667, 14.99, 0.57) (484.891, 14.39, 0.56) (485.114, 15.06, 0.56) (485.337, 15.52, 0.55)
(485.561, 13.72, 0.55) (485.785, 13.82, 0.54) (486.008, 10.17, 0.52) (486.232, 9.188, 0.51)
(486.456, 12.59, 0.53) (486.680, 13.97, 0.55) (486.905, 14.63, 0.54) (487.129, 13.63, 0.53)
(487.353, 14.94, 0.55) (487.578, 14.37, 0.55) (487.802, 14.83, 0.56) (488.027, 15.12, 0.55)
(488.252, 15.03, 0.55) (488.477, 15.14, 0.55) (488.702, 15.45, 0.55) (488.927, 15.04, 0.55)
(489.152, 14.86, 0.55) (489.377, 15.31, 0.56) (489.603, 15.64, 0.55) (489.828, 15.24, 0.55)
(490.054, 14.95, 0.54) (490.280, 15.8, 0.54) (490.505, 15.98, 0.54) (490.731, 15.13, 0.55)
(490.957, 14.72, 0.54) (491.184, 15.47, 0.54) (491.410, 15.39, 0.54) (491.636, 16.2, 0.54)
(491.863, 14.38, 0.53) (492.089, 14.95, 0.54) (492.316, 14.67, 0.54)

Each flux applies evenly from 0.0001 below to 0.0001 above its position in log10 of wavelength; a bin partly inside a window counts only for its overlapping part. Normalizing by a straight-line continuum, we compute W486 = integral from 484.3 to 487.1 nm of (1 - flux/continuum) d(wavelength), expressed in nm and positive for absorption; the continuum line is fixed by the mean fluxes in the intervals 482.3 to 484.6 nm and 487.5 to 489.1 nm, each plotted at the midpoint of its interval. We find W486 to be 0.27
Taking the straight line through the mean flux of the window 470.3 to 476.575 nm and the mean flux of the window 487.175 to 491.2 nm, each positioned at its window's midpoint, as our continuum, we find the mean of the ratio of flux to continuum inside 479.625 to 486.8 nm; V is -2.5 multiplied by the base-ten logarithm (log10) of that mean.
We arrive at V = 0.042 mag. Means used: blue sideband 15.6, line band 14.7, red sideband 15.1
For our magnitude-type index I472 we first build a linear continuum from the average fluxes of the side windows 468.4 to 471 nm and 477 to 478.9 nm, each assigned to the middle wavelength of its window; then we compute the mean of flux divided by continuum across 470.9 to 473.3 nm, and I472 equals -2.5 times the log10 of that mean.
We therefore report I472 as 0.02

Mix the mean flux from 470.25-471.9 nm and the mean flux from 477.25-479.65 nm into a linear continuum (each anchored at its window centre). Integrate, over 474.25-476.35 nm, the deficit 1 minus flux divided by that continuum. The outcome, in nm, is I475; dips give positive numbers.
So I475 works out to -0.04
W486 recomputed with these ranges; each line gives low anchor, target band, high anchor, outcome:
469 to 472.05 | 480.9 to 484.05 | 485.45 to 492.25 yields -0.07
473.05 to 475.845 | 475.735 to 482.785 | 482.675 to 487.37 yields -0.30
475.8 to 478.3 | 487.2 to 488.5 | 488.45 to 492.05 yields 0.05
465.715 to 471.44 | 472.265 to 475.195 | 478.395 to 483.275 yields 0.04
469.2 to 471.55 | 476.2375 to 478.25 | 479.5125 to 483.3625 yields -0.03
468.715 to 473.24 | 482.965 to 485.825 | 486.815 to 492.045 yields 0.06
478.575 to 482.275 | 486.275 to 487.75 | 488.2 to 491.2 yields 0.15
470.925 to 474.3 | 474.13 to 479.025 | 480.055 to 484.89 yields -0.13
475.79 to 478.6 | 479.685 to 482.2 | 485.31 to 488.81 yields -0.09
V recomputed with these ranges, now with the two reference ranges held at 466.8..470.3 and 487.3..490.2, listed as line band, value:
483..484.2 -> 0.00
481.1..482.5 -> 0.00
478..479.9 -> 0.00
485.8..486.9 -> 0.26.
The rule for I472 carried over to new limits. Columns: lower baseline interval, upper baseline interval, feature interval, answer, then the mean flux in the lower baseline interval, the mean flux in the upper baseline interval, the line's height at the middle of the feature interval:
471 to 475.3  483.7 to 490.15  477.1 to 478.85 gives -0.03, 15.5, 14.4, 15.1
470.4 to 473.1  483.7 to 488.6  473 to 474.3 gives 0.01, 15.6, 14.1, 15.4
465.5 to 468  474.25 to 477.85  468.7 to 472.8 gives 0.02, 16.2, 15.9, 16.1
